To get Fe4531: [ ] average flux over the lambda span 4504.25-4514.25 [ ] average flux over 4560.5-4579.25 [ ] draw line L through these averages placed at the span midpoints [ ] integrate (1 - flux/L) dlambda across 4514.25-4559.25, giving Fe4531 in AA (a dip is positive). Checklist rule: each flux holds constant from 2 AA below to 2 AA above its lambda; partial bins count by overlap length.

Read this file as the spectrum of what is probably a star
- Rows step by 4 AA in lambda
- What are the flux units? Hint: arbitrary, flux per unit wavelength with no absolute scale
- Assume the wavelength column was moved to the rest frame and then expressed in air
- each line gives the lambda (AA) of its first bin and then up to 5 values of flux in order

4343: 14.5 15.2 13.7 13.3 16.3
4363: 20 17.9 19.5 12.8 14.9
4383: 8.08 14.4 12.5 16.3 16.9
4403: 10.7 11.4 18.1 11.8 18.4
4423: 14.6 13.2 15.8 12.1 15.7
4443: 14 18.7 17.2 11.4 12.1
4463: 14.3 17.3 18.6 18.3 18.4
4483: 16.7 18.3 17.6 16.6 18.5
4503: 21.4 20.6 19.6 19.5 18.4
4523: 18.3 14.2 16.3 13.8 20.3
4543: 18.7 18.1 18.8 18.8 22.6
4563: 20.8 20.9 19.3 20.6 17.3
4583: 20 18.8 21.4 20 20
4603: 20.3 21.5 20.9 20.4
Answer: 4.85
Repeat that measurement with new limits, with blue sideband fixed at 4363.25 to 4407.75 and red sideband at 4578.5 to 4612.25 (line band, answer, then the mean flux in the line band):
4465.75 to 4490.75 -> -1.45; 17.9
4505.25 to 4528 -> -0.79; 18.6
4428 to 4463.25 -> 3.27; 14.6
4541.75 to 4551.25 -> 0.17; 18.5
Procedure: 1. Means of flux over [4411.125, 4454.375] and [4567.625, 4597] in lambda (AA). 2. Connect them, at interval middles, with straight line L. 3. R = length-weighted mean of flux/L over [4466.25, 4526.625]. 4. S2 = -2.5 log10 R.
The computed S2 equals -0.08 mag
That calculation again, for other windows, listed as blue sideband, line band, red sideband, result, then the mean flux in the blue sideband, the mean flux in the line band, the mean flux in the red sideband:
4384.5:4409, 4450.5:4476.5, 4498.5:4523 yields 0.11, 13.6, 15.5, 19.6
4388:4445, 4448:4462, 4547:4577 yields 0.14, 14.4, 14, 20.1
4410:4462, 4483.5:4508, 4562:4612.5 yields -0.11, 14.8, 18.6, 20.1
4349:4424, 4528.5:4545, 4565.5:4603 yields 0.09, 14.8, 17.2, 19.8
